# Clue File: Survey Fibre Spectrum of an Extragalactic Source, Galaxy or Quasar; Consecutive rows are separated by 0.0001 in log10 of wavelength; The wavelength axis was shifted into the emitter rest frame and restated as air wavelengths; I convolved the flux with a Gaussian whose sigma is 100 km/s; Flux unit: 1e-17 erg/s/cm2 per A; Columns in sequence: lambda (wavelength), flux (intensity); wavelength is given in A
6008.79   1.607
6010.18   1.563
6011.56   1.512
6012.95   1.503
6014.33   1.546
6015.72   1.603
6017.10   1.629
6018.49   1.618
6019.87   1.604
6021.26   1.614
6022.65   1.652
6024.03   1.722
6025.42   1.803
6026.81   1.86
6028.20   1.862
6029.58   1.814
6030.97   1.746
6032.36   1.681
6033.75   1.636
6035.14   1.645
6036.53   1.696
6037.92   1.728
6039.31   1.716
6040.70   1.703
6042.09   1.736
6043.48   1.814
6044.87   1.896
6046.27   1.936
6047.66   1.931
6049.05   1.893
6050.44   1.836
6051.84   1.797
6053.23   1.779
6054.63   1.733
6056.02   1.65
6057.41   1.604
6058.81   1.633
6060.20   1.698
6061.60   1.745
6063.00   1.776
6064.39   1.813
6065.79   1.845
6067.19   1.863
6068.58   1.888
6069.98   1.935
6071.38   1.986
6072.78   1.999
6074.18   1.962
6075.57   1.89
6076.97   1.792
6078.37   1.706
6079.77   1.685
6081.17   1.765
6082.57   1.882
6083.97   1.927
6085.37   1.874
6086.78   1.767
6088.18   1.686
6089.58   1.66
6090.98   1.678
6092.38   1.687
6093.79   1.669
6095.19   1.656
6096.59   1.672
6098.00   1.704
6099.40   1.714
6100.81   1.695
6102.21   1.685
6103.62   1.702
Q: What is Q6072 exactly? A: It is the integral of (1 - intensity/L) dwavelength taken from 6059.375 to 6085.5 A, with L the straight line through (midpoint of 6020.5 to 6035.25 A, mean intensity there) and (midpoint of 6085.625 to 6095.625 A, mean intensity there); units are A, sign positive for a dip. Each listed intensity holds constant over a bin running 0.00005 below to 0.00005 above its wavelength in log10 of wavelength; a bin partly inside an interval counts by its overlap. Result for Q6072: -2.1 A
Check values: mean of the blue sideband 1.73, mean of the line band 1.84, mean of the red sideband 1.69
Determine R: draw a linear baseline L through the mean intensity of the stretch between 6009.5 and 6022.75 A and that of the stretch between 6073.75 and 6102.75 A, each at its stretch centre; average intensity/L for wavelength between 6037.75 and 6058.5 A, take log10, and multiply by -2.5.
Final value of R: -0.08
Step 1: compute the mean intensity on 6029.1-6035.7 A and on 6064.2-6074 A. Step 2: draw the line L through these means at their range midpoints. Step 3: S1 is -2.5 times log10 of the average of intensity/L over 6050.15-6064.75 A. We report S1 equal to 0.070 mag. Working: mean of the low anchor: 1.7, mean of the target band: 1.73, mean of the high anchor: 1.91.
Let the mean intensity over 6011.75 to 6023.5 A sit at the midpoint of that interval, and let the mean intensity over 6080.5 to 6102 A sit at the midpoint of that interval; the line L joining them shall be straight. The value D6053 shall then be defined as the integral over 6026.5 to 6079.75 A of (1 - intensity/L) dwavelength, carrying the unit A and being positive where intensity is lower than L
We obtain -4.2 A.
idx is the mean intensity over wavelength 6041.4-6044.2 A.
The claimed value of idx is 1.78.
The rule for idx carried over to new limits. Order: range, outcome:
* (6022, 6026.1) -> 1.73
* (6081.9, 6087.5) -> 1.86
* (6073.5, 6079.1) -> 1.84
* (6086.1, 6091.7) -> 1.7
